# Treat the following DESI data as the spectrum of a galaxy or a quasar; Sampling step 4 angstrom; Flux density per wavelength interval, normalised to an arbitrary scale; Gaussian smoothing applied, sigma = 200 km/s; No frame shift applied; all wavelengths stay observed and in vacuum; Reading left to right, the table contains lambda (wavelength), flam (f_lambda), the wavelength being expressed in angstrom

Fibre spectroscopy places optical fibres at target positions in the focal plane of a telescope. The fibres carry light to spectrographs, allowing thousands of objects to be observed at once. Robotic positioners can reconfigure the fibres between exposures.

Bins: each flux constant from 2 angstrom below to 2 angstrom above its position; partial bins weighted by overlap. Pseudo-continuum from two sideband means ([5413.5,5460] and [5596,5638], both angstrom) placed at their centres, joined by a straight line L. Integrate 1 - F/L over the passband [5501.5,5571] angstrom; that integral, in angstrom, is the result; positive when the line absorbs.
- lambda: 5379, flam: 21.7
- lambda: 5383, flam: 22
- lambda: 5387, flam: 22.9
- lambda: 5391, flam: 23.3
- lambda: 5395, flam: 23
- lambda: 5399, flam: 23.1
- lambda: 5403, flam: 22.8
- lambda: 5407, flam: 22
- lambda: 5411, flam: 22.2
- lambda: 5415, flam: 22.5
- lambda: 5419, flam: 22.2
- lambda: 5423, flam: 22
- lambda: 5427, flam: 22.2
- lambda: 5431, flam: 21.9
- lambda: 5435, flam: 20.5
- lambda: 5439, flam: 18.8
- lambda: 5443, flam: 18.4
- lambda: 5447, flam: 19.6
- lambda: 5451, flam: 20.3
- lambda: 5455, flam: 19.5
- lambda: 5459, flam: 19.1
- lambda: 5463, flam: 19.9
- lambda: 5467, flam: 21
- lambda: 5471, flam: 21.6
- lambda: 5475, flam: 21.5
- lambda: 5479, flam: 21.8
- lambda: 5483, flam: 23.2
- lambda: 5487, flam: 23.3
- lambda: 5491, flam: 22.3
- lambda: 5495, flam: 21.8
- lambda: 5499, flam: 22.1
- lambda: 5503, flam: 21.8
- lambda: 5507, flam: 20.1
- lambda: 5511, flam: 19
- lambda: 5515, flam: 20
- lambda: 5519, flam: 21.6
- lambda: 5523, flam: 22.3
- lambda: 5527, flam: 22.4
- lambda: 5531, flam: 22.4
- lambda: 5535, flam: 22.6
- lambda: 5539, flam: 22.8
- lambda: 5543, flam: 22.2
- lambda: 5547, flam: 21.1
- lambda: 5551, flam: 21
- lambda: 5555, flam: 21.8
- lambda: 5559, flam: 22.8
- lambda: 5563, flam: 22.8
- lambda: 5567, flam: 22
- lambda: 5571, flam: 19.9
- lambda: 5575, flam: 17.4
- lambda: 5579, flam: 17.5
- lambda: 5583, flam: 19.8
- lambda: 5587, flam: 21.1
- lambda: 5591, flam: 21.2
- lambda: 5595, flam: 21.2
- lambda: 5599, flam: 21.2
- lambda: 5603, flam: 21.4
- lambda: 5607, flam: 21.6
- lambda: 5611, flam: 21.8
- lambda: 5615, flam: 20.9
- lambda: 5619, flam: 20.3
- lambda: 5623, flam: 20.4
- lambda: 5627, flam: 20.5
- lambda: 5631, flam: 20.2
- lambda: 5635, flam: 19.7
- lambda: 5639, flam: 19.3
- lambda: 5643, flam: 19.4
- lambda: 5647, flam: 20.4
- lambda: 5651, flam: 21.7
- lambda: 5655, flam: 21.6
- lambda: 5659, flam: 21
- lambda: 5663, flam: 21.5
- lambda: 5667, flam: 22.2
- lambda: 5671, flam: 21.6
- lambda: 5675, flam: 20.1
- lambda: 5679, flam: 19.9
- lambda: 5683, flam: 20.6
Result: -3.16 angstrom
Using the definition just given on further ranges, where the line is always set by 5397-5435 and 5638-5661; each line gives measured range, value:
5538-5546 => -0.3 angstrom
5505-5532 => 0.6 angstrom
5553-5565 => -0.7 angstrom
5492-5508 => 0.0 angstrom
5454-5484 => 1.3 angstrom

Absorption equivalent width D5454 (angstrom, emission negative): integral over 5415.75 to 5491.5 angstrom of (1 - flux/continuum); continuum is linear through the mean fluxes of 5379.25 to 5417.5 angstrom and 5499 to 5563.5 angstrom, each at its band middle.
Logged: 4.1 angstrom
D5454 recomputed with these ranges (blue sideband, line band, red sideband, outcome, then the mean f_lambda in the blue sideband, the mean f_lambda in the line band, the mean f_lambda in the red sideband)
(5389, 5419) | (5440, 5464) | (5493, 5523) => 2.7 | 22.7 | 19.4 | 21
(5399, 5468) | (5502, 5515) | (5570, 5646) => 0.3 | 20.9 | 20.1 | 20.3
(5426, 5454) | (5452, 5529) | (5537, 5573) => -1.4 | 20.1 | 21.3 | 21.8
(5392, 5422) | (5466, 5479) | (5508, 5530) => 0.1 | 22.6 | 21.5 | 21.1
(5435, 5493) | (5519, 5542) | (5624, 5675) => -1.9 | 20.7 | 22.4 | 20.7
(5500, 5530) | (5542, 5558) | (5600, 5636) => -0.4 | 21.1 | 21.6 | 20.8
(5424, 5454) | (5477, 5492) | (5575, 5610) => -1.7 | 20.3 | 22.7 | 20.5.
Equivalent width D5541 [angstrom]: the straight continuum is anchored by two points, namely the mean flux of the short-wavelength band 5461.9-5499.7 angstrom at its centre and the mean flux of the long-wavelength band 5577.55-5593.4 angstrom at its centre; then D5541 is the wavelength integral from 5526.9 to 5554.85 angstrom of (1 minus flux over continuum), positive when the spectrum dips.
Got -1.6 angstrom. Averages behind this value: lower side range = 21.9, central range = 22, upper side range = 20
